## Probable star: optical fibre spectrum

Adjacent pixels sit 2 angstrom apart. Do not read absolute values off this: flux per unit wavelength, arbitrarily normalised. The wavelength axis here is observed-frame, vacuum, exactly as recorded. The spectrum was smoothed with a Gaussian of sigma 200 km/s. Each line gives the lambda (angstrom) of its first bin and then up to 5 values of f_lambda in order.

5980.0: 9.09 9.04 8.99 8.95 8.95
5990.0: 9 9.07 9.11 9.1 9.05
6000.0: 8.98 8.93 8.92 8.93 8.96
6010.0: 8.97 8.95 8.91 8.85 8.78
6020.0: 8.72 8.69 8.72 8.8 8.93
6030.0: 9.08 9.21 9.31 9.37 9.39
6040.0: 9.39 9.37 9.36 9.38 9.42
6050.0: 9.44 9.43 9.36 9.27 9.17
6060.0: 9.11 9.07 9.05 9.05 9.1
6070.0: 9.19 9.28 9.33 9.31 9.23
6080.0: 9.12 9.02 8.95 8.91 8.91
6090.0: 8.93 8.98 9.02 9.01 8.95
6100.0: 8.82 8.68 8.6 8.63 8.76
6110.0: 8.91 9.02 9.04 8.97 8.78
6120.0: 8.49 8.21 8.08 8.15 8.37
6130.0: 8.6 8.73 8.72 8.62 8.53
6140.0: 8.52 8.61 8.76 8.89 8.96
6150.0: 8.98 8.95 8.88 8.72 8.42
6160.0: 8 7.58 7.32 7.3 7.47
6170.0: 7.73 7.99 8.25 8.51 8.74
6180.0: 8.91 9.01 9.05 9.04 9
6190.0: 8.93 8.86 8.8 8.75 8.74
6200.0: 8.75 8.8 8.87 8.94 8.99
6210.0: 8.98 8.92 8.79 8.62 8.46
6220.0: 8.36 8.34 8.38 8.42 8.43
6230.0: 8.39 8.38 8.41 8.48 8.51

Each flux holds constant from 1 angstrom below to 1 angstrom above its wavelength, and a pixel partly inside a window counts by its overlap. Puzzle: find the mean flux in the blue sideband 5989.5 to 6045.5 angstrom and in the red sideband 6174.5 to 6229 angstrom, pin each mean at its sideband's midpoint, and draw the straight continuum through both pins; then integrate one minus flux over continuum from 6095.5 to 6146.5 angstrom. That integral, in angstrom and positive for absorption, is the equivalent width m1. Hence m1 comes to 1.2 angstrom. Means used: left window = 9.03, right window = 8.75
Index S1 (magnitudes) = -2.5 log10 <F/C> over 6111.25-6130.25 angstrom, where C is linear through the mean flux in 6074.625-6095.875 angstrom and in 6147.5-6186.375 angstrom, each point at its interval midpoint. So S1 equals 0.02 mag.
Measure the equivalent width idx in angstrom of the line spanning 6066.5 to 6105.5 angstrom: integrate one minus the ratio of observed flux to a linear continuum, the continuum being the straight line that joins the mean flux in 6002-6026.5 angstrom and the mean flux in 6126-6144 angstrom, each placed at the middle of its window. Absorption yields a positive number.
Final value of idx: -1.5 angstrom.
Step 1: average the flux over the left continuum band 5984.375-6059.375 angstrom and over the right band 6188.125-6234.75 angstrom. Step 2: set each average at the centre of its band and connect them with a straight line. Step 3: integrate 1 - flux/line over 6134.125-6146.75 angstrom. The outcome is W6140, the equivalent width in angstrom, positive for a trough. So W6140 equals 0.2 angstrom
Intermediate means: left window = 9.09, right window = 8.67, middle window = 8.65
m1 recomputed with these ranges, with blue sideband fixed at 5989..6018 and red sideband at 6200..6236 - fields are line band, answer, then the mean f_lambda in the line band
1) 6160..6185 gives 1.6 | 8.15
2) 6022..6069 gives -1.5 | 9.2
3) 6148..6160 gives 0.0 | 8.74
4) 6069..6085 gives -0.6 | 9.18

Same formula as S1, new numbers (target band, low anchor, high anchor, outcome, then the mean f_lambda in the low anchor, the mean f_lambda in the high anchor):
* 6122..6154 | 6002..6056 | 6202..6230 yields 0.03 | 9.1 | 8.65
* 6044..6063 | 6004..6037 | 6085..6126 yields -0.05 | 8.95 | 8.77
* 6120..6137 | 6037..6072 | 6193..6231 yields 0.07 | 9.27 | 8.67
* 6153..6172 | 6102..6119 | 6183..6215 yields 0.12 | 8.83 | 8.89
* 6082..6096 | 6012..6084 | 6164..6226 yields 0.00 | 9.14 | 8.59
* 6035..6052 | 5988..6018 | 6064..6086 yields -0.04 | 8.97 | 9.14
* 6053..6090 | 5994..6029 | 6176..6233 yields -0.03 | 8.9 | 8.73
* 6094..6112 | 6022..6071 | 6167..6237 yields 0.02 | 9.2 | 8.61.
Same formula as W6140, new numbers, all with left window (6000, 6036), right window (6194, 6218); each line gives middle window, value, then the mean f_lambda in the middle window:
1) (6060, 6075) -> -0.42 angstrom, 9.15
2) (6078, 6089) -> -0.14 angstrom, 9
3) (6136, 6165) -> 1.11 angstrom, 8.51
